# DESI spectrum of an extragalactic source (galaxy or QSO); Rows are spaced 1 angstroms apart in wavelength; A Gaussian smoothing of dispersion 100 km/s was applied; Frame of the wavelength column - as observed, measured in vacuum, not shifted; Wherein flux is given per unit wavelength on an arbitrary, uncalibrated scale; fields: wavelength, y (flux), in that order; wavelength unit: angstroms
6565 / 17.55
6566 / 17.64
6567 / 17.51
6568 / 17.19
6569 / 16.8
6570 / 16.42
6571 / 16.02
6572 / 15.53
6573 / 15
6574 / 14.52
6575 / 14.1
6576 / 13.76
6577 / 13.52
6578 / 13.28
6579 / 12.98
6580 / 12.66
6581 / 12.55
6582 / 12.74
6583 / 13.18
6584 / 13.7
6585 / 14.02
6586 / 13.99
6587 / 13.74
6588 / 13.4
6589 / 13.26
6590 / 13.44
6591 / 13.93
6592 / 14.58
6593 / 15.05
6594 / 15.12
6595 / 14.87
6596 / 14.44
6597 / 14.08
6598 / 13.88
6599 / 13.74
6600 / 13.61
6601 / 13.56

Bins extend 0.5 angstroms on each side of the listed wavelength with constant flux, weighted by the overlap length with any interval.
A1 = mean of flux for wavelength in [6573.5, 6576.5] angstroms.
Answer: 14.1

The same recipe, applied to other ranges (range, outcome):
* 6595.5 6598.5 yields 14.1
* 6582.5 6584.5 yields 13.4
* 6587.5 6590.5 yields 13.4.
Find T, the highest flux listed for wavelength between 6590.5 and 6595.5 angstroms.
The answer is 15.12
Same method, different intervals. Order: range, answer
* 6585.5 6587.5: 13.99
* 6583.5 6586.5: 14.02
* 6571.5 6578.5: 15.53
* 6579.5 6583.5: 13.18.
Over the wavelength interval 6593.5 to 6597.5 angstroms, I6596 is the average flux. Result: 14.6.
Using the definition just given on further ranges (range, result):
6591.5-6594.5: 14.9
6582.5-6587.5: 13.7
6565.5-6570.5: 17.1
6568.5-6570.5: 16.6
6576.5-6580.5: 13.1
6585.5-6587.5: 13.9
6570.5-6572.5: 15.8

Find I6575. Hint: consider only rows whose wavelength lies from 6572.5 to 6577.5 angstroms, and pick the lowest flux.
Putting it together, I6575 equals 13.52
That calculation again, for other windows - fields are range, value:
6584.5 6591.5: 13.26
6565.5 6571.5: 16.02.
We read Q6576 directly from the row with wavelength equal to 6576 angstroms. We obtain 13.76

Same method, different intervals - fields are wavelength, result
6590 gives 13.44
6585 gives 14.02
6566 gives 17.64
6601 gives 13.56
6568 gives 17.19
